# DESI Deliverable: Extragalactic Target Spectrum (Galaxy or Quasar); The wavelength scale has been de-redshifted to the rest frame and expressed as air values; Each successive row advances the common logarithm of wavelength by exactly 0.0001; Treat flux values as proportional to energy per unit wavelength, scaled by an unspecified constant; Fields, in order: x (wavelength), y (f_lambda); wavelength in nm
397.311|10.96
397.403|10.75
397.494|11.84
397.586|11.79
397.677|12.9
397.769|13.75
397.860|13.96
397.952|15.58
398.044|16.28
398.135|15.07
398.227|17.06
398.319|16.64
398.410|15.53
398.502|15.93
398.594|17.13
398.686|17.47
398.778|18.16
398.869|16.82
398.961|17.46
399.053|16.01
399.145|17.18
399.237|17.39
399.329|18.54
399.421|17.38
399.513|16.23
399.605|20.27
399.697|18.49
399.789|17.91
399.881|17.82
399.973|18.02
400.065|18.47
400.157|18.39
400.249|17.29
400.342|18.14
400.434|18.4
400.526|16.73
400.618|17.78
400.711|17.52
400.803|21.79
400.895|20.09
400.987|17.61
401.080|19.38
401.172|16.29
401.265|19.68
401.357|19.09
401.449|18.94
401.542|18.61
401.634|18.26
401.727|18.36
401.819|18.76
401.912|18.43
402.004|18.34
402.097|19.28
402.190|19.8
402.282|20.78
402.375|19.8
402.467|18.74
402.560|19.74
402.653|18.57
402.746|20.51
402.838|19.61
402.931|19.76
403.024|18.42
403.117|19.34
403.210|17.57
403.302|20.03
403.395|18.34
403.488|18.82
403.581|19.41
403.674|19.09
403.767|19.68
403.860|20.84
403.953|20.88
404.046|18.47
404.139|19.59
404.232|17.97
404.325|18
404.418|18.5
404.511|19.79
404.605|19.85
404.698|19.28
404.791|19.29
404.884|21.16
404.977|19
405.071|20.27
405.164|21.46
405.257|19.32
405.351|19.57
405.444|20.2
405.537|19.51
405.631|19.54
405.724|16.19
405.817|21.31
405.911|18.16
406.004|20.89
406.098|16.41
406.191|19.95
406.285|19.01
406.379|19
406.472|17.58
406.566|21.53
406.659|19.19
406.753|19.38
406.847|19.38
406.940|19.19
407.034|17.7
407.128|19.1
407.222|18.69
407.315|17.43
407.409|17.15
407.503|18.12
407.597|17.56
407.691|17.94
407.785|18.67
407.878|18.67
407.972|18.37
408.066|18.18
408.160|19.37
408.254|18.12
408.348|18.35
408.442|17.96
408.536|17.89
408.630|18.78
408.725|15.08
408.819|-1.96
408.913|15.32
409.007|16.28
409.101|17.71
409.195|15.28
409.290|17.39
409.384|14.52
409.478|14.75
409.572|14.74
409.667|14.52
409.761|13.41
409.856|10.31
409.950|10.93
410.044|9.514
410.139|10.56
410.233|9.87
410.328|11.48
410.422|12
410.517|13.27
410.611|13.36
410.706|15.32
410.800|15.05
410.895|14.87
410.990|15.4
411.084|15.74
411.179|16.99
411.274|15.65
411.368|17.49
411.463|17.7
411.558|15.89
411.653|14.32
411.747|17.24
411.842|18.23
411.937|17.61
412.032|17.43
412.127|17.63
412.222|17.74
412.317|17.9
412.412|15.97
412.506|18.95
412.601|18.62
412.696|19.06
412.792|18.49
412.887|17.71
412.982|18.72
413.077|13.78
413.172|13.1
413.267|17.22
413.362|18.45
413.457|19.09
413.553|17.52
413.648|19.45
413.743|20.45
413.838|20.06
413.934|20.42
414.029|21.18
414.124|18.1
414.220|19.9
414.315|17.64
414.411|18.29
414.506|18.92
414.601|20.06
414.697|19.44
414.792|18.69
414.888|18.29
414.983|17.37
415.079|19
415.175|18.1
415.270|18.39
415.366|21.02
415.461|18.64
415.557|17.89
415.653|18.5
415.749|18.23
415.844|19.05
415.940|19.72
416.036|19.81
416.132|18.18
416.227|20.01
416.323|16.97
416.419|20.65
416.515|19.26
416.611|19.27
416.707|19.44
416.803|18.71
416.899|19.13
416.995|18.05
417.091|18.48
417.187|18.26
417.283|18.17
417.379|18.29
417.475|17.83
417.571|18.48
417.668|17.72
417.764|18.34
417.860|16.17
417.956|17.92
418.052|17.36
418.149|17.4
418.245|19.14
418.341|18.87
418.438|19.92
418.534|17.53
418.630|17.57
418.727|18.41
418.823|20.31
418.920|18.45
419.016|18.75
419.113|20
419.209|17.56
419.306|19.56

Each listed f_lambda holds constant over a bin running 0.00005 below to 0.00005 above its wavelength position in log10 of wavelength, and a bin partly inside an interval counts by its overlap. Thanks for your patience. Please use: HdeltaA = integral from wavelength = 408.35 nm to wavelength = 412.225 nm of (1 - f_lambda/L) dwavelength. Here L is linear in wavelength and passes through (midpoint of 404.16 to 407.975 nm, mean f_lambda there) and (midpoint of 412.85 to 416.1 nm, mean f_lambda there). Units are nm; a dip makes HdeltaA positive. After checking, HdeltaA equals 0.84 nm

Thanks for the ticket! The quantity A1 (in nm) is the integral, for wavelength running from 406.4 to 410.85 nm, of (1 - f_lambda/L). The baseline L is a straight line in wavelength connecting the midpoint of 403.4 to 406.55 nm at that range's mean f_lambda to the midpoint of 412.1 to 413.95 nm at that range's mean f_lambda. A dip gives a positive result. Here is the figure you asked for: 0.70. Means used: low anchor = 19.3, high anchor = 18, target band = 15.8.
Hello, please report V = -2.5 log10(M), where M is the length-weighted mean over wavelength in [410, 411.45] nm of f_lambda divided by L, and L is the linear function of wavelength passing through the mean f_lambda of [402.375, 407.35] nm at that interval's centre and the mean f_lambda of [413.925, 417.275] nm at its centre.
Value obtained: 0.35 mag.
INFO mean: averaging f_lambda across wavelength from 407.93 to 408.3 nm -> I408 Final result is 18.5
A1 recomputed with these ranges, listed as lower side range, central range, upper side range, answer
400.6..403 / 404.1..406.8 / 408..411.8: -0.35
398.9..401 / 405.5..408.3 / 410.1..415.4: -0.18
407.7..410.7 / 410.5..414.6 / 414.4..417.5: -0.16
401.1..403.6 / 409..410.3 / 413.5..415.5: 0.38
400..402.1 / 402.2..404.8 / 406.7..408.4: -0.12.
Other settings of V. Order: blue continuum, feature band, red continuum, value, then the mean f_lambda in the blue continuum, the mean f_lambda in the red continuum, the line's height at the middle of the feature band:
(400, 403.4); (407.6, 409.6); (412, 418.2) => 0.14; 18.8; 18.4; 18.6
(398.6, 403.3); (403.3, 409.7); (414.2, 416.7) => 0.03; 18.5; 18.9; 18.6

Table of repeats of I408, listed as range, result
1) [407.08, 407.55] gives 18.1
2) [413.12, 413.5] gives 16.9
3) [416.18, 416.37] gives 18.5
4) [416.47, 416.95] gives 19.1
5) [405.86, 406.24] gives 18.9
